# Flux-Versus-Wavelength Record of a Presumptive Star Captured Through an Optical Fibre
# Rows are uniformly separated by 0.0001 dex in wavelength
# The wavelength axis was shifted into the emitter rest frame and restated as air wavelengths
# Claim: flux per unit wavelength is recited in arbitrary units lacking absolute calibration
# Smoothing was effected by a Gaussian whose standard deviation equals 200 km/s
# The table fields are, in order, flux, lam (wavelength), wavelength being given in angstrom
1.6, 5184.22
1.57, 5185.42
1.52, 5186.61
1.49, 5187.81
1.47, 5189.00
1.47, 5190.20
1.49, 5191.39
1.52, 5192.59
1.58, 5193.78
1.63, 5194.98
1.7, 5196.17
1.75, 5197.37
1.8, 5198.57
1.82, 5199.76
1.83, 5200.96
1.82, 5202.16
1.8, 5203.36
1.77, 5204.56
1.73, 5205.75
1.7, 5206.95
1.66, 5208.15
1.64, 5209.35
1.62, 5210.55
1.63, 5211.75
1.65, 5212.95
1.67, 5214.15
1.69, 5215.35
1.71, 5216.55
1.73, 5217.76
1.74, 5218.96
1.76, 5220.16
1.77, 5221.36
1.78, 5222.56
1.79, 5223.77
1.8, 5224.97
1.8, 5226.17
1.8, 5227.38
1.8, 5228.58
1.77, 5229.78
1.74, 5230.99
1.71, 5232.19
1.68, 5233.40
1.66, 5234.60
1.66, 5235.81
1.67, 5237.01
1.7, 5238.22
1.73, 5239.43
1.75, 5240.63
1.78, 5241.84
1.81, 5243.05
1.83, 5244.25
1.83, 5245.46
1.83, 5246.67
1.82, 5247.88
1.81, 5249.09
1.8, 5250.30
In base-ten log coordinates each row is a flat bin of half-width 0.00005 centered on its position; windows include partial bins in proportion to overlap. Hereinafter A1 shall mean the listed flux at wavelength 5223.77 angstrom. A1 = 1.79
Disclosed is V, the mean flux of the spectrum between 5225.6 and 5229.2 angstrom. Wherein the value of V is 1.8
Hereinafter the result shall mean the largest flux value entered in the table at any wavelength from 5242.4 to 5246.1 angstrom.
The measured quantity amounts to 1.83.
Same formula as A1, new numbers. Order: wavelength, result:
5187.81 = 1.49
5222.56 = 1.78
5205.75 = 1.73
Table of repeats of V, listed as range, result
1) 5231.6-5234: 1.69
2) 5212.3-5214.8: 1.66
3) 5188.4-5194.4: 1.51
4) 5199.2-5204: 1.81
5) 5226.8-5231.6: 1.78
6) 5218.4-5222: 1.76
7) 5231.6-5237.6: 1.68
